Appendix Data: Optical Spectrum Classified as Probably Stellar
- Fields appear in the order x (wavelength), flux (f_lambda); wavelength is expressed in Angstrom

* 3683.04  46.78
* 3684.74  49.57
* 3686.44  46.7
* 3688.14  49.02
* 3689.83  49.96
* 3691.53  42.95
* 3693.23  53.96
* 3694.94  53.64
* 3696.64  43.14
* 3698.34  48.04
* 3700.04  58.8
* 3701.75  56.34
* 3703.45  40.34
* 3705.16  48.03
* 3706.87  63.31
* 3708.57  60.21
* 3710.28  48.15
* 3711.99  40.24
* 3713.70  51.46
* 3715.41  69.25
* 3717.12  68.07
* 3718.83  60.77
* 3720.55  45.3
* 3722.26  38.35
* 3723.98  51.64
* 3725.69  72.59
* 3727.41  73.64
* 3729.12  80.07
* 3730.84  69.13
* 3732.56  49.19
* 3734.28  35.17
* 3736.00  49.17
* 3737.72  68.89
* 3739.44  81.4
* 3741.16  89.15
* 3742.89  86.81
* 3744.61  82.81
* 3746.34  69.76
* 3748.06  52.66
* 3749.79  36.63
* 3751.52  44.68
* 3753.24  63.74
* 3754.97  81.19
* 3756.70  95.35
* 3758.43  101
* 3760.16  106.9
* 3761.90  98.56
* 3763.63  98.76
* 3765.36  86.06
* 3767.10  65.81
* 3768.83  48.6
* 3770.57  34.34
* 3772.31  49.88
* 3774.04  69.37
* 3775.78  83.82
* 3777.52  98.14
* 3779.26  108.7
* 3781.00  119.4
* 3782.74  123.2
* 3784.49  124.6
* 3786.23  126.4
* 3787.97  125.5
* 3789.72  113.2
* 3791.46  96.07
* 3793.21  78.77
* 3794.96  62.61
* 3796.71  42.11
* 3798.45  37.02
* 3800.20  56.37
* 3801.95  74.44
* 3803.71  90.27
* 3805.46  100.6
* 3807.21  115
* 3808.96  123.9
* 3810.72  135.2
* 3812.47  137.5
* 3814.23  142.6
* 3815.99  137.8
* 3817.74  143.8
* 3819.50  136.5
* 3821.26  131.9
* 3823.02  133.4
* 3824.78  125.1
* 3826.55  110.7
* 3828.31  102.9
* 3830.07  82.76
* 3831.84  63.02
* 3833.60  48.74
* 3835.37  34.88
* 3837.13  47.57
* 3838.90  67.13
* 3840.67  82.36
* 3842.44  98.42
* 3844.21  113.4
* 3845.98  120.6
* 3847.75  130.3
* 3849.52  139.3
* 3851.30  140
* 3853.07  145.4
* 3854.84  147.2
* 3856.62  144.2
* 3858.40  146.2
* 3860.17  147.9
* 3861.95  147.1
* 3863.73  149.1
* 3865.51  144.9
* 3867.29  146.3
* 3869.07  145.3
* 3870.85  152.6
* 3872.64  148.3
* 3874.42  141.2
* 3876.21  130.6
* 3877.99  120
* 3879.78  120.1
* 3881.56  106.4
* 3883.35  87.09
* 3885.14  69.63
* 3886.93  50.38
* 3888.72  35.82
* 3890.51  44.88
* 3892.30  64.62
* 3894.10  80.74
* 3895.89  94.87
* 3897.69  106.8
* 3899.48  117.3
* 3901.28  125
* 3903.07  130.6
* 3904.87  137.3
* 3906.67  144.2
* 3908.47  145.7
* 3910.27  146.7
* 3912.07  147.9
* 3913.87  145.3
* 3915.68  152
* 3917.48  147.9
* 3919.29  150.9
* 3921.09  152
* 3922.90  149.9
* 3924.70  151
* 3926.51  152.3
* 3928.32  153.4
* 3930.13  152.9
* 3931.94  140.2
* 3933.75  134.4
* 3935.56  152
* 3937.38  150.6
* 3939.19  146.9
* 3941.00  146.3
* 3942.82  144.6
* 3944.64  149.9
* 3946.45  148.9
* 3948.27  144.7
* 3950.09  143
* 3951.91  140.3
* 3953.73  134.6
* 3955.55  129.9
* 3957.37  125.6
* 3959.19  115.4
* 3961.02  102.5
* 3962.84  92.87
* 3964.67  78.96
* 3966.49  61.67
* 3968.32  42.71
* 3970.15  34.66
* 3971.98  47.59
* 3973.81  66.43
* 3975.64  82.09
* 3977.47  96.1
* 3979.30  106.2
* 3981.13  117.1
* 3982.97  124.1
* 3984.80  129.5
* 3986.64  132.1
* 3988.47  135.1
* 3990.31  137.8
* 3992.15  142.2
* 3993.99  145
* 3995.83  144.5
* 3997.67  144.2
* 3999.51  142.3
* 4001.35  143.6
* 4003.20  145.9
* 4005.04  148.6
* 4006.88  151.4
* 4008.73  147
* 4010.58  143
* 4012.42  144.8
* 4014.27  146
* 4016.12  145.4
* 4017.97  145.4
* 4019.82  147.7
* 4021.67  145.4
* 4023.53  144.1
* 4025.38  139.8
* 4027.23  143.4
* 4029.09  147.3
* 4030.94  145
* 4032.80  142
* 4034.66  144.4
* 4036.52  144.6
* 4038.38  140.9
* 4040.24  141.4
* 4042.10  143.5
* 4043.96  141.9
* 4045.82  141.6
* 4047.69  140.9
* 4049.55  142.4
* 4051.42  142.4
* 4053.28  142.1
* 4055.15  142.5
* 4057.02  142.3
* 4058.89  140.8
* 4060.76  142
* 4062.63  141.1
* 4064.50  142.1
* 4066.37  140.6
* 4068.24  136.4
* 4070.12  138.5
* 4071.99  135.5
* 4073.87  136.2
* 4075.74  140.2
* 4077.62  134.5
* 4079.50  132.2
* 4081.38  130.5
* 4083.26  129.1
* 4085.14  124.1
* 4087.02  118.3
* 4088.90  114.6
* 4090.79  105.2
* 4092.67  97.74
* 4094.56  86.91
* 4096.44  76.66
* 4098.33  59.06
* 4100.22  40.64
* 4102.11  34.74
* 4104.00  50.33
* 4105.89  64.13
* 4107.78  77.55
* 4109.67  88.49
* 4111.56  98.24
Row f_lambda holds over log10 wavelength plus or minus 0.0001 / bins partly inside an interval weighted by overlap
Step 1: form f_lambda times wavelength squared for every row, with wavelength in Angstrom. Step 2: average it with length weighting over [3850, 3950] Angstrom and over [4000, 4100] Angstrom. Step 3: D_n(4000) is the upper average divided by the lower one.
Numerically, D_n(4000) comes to 1.1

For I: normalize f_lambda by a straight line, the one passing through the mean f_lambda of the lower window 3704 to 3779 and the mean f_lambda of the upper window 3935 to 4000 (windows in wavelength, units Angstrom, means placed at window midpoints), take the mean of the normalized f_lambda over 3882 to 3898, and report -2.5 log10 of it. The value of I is 0.39 mag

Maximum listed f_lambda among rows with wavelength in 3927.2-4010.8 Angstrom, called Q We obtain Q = 153.4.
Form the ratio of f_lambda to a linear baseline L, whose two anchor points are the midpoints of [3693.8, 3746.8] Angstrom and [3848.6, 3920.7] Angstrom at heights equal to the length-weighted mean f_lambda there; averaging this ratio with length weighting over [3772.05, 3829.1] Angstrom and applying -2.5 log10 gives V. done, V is -0.150 mag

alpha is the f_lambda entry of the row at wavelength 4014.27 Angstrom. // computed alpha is 146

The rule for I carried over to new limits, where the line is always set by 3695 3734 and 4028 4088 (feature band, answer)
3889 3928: -0.22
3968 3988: 0.30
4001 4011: -0.16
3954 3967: 0.11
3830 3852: -0.03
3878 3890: 0.20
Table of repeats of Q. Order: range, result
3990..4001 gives 145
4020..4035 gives 147.3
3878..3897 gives 120.1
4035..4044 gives 144.6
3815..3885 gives 152.6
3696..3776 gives 106.9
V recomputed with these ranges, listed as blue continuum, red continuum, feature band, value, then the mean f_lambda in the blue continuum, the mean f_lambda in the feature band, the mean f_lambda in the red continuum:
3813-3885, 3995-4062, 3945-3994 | 0.24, 120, 109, 144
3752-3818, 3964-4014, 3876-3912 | 0.03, 94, 104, 117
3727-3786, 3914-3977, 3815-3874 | -0.20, 77.9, 120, 124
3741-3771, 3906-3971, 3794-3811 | 0.10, 74.8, 82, 132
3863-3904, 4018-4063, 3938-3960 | -0.14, 109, 139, 143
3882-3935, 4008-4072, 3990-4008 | -0.07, 121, 145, 143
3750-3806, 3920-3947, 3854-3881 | -0.17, 83.9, 142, 148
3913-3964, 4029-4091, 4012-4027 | -0.05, 141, 145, 137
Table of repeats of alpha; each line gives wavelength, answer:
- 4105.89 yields 64.13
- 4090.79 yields 105.2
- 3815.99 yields 137.8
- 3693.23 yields 53.96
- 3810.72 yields 135.2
